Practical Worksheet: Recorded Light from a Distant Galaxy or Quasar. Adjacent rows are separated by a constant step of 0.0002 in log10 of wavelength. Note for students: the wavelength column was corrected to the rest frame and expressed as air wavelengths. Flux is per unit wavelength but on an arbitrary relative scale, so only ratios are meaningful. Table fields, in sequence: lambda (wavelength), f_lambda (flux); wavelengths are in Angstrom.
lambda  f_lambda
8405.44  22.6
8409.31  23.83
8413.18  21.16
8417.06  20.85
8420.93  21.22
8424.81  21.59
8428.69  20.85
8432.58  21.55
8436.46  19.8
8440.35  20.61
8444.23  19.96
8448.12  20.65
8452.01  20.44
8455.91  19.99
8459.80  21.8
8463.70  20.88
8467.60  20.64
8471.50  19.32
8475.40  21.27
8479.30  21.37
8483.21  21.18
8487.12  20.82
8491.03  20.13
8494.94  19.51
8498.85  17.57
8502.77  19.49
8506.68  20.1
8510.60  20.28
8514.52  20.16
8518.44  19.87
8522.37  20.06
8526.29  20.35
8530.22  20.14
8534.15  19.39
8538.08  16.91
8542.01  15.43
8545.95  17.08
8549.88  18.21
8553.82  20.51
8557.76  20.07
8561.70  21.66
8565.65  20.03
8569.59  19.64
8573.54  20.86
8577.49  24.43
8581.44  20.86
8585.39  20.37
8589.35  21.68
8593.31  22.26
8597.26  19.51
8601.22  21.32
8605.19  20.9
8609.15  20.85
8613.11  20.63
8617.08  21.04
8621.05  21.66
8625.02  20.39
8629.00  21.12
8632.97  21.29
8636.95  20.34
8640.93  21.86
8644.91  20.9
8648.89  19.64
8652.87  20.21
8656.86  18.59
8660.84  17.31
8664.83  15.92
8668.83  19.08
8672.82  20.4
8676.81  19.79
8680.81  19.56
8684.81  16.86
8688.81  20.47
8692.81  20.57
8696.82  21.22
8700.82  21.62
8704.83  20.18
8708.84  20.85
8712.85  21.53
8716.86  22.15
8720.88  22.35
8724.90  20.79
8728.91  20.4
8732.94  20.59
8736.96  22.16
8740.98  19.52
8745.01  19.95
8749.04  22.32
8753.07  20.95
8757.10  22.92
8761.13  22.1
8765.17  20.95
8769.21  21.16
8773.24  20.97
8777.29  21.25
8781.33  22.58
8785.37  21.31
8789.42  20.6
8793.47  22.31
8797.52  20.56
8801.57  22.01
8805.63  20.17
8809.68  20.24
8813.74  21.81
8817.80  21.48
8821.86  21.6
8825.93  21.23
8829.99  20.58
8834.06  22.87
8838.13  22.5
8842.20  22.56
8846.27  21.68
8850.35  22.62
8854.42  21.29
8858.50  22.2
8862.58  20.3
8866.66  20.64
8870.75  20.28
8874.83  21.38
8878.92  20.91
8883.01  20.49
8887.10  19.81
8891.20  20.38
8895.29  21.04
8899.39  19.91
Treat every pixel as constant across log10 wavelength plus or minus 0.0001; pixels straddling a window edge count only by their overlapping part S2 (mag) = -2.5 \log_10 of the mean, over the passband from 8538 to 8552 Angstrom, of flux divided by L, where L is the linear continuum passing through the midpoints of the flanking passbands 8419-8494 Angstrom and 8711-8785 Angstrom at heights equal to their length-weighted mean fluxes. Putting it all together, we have 0.228 mag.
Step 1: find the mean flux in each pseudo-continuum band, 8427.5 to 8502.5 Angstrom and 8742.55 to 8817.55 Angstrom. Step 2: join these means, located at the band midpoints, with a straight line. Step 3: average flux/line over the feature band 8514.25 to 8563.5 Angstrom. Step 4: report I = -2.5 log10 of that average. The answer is 0.08 mag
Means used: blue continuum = 20.4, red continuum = 21.3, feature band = 19.2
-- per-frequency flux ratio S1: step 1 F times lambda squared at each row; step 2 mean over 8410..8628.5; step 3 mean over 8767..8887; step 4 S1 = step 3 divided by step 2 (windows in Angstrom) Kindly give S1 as 1.12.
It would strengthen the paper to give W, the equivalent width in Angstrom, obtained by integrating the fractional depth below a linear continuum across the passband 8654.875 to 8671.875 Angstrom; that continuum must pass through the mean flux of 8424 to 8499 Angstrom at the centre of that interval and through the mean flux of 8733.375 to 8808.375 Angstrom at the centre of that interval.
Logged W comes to 2.5 Angstrom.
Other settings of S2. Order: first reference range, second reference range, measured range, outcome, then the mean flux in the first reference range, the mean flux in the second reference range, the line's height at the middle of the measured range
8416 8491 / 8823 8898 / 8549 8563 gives 0.04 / 20.8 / 21.3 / 20.9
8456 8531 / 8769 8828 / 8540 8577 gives 0.05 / 20.3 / 21.3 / 20.5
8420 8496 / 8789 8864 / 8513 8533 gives 0.04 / 20.7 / 21.5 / 20.8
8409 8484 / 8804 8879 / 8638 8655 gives 0.03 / 20.9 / 21.4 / 21.1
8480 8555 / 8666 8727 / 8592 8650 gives -0.05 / 19.3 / 20.4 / 20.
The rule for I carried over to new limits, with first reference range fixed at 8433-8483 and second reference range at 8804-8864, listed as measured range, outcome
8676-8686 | 0.13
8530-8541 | 0.14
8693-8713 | 0.01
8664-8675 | 0.13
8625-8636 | 0.00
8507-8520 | 0.03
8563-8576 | 0.03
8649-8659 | 0.09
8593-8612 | 0.01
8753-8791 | -0.01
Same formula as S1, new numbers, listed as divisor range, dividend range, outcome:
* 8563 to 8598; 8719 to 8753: 1.03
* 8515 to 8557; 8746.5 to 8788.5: 1.21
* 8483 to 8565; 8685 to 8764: 1.14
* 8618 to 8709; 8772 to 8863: 1.12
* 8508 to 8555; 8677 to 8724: 1.13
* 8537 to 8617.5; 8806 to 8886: 1.12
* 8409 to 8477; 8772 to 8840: 1.12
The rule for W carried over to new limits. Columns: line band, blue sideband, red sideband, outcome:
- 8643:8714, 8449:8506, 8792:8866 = 4.50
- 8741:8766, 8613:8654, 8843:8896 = -0.54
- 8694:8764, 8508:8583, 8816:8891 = -1.87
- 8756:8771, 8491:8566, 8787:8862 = -0.45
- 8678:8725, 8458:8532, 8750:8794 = 1.24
